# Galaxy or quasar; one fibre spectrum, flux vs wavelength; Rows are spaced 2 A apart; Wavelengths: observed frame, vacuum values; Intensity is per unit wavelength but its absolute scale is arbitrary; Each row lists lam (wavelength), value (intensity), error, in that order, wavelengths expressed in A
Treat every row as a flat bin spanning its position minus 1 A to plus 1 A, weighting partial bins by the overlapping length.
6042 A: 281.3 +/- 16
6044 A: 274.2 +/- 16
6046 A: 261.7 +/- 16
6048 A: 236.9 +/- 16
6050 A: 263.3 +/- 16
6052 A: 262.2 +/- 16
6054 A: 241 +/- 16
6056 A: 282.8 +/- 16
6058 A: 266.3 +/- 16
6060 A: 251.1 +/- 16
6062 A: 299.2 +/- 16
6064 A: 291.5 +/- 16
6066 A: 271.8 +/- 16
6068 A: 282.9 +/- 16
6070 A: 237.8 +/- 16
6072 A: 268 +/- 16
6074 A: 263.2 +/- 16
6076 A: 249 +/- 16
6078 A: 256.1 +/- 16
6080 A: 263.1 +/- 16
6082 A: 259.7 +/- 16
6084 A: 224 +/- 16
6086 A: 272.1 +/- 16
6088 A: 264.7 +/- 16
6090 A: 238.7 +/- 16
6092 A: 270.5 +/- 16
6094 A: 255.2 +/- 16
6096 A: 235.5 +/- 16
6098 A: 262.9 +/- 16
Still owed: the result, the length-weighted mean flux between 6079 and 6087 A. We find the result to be 255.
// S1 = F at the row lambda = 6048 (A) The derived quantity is 236.9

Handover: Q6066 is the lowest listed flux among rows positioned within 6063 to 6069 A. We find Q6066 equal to 271.8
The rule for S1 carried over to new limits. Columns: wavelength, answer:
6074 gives 263.2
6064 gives 291.5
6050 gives 263.3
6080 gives 263.1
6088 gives 264.7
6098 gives 262.9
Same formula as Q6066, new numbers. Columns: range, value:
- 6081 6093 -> 224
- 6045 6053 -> 236.9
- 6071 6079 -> 249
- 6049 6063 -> 241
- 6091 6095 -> 255.2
